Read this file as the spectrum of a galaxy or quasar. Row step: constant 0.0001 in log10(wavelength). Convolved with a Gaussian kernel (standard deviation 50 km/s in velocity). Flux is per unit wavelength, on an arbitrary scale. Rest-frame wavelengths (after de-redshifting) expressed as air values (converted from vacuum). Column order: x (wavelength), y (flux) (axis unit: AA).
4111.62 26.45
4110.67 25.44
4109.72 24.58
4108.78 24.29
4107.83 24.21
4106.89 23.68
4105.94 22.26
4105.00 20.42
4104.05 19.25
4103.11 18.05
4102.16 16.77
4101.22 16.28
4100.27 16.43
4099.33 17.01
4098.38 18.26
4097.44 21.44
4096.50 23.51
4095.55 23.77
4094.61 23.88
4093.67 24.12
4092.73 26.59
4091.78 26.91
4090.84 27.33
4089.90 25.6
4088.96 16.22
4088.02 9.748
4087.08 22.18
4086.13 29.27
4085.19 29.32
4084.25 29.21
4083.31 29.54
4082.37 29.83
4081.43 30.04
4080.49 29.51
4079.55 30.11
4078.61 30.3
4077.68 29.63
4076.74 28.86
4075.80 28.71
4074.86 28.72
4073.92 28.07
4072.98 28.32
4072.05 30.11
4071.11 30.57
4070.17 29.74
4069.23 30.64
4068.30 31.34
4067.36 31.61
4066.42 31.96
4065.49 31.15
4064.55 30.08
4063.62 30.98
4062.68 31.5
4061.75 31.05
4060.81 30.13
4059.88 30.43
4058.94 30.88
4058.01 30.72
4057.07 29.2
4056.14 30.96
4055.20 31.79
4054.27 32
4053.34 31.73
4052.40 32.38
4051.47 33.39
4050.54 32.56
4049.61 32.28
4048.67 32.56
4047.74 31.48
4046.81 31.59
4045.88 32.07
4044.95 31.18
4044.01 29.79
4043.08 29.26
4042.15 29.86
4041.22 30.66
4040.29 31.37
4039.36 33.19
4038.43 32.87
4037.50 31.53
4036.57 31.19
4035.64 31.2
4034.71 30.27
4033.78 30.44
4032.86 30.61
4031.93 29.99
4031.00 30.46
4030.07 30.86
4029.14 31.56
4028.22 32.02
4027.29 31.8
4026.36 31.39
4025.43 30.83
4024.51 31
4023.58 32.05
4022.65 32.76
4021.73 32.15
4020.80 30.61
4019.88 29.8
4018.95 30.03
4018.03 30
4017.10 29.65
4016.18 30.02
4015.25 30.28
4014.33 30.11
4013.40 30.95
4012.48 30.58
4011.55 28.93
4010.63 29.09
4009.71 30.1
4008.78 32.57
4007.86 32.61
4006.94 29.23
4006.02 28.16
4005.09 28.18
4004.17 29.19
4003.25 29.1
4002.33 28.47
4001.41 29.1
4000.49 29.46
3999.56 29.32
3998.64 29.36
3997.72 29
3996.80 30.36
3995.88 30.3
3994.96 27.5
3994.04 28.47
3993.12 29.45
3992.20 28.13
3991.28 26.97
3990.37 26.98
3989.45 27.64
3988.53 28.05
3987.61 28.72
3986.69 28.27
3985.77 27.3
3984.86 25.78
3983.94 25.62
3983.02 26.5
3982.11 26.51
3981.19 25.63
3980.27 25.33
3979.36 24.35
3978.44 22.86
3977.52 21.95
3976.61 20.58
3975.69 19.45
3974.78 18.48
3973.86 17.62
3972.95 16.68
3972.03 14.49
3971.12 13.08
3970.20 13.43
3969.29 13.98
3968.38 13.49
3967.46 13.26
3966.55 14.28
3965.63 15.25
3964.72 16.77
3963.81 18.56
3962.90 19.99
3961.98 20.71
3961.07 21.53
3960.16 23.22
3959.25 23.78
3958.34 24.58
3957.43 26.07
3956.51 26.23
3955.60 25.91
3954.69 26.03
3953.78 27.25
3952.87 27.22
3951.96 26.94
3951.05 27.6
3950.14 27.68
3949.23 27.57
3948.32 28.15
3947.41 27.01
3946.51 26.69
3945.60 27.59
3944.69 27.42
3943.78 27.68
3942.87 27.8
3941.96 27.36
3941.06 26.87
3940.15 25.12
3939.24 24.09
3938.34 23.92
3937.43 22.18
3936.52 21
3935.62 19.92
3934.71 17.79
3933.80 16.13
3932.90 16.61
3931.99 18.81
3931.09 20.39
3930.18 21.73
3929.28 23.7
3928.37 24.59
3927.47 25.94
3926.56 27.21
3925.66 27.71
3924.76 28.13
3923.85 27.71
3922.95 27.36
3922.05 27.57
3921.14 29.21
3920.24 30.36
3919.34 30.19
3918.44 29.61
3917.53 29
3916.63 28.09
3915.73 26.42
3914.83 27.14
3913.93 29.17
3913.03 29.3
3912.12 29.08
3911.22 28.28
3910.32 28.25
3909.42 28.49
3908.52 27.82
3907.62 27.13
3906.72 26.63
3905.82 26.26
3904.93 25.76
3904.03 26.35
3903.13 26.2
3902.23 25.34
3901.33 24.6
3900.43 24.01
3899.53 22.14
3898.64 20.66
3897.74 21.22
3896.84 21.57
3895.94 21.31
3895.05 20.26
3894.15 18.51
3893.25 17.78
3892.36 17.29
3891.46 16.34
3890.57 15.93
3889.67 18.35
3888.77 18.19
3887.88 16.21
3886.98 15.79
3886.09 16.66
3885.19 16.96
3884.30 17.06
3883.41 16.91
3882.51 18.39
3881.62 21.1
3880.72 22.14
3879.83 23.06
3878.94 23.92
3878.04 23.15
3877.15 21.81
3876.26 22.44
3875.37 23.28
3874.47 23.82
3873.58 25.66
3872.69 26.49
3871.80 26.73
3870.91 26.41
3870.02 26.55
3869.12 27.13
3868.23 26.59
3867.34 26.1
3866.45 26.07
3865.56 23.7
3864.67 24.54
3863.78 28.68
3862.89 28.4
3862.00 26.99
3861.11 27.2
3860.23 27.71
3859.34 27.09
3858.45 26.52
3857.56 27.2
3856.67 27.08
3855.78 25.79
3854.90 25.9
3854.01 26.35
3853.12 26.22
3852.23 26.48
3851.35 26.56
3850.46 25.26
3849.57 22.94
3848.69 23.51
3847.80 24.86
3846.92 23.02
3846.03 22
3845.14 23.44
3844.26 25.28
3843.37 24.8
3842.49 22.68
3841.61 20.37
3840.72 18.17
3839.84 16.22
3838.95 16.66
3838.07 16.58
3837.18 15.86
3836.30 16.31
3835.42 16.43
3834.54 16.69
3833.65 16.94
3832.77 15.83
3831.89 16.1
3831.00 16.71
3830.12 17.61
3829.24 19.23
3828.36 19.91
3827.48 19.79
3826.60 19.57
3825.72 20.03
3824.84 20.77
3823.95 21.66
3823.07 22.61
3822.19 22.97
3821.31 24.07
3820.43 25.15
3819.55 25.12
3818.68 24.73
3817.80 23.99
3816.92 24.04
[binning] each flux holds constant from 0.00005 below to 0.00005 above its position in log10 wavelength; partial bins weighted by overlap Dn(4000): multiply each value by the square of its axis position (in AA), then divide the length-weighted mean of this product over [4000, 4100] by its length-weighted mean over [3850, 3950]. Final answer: 1.3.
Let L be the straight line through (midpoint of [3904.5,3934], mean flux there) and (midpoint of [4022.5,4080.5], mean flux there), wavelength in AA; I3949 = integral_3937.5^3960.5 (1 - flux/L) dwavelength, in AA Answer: 0.9 AA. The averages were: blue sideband 26.4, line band 26.3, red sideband 30.9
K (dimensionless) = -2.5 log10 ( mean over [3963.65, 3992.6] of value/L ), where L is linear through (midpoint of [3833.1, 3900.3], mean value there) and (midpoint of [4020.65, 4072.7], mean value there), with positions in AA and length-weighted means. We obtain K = 0.28 mag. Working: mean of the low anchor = 22.3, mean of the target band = 21.5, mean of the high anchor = 31.2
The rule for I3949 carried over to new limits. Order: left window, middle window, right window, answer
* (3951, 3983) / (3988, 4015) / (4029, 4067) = -4.2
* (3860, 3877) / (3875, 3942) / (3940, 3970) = 3.8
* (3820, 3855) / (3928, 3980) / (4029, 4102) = 6.0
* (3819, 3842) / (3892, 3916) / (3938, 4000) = -3.2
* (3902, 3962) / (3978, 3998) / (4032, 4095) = 0.2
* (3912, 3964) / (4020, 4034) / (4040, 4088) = -1.2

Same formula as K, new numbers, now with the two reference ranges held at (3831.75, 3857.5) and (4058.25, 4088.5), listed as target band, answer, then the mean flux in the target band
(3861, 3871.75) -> -0.183 mag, 26.5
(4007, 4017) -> -0.124 mag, 30.4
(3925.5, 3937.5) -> 0.141 mag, 21.5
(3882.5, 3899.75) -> 0.257 mag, 18.3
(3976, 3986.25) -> 0.063 mag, 24.7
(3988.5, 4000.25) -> -0.079 mag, 28.6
